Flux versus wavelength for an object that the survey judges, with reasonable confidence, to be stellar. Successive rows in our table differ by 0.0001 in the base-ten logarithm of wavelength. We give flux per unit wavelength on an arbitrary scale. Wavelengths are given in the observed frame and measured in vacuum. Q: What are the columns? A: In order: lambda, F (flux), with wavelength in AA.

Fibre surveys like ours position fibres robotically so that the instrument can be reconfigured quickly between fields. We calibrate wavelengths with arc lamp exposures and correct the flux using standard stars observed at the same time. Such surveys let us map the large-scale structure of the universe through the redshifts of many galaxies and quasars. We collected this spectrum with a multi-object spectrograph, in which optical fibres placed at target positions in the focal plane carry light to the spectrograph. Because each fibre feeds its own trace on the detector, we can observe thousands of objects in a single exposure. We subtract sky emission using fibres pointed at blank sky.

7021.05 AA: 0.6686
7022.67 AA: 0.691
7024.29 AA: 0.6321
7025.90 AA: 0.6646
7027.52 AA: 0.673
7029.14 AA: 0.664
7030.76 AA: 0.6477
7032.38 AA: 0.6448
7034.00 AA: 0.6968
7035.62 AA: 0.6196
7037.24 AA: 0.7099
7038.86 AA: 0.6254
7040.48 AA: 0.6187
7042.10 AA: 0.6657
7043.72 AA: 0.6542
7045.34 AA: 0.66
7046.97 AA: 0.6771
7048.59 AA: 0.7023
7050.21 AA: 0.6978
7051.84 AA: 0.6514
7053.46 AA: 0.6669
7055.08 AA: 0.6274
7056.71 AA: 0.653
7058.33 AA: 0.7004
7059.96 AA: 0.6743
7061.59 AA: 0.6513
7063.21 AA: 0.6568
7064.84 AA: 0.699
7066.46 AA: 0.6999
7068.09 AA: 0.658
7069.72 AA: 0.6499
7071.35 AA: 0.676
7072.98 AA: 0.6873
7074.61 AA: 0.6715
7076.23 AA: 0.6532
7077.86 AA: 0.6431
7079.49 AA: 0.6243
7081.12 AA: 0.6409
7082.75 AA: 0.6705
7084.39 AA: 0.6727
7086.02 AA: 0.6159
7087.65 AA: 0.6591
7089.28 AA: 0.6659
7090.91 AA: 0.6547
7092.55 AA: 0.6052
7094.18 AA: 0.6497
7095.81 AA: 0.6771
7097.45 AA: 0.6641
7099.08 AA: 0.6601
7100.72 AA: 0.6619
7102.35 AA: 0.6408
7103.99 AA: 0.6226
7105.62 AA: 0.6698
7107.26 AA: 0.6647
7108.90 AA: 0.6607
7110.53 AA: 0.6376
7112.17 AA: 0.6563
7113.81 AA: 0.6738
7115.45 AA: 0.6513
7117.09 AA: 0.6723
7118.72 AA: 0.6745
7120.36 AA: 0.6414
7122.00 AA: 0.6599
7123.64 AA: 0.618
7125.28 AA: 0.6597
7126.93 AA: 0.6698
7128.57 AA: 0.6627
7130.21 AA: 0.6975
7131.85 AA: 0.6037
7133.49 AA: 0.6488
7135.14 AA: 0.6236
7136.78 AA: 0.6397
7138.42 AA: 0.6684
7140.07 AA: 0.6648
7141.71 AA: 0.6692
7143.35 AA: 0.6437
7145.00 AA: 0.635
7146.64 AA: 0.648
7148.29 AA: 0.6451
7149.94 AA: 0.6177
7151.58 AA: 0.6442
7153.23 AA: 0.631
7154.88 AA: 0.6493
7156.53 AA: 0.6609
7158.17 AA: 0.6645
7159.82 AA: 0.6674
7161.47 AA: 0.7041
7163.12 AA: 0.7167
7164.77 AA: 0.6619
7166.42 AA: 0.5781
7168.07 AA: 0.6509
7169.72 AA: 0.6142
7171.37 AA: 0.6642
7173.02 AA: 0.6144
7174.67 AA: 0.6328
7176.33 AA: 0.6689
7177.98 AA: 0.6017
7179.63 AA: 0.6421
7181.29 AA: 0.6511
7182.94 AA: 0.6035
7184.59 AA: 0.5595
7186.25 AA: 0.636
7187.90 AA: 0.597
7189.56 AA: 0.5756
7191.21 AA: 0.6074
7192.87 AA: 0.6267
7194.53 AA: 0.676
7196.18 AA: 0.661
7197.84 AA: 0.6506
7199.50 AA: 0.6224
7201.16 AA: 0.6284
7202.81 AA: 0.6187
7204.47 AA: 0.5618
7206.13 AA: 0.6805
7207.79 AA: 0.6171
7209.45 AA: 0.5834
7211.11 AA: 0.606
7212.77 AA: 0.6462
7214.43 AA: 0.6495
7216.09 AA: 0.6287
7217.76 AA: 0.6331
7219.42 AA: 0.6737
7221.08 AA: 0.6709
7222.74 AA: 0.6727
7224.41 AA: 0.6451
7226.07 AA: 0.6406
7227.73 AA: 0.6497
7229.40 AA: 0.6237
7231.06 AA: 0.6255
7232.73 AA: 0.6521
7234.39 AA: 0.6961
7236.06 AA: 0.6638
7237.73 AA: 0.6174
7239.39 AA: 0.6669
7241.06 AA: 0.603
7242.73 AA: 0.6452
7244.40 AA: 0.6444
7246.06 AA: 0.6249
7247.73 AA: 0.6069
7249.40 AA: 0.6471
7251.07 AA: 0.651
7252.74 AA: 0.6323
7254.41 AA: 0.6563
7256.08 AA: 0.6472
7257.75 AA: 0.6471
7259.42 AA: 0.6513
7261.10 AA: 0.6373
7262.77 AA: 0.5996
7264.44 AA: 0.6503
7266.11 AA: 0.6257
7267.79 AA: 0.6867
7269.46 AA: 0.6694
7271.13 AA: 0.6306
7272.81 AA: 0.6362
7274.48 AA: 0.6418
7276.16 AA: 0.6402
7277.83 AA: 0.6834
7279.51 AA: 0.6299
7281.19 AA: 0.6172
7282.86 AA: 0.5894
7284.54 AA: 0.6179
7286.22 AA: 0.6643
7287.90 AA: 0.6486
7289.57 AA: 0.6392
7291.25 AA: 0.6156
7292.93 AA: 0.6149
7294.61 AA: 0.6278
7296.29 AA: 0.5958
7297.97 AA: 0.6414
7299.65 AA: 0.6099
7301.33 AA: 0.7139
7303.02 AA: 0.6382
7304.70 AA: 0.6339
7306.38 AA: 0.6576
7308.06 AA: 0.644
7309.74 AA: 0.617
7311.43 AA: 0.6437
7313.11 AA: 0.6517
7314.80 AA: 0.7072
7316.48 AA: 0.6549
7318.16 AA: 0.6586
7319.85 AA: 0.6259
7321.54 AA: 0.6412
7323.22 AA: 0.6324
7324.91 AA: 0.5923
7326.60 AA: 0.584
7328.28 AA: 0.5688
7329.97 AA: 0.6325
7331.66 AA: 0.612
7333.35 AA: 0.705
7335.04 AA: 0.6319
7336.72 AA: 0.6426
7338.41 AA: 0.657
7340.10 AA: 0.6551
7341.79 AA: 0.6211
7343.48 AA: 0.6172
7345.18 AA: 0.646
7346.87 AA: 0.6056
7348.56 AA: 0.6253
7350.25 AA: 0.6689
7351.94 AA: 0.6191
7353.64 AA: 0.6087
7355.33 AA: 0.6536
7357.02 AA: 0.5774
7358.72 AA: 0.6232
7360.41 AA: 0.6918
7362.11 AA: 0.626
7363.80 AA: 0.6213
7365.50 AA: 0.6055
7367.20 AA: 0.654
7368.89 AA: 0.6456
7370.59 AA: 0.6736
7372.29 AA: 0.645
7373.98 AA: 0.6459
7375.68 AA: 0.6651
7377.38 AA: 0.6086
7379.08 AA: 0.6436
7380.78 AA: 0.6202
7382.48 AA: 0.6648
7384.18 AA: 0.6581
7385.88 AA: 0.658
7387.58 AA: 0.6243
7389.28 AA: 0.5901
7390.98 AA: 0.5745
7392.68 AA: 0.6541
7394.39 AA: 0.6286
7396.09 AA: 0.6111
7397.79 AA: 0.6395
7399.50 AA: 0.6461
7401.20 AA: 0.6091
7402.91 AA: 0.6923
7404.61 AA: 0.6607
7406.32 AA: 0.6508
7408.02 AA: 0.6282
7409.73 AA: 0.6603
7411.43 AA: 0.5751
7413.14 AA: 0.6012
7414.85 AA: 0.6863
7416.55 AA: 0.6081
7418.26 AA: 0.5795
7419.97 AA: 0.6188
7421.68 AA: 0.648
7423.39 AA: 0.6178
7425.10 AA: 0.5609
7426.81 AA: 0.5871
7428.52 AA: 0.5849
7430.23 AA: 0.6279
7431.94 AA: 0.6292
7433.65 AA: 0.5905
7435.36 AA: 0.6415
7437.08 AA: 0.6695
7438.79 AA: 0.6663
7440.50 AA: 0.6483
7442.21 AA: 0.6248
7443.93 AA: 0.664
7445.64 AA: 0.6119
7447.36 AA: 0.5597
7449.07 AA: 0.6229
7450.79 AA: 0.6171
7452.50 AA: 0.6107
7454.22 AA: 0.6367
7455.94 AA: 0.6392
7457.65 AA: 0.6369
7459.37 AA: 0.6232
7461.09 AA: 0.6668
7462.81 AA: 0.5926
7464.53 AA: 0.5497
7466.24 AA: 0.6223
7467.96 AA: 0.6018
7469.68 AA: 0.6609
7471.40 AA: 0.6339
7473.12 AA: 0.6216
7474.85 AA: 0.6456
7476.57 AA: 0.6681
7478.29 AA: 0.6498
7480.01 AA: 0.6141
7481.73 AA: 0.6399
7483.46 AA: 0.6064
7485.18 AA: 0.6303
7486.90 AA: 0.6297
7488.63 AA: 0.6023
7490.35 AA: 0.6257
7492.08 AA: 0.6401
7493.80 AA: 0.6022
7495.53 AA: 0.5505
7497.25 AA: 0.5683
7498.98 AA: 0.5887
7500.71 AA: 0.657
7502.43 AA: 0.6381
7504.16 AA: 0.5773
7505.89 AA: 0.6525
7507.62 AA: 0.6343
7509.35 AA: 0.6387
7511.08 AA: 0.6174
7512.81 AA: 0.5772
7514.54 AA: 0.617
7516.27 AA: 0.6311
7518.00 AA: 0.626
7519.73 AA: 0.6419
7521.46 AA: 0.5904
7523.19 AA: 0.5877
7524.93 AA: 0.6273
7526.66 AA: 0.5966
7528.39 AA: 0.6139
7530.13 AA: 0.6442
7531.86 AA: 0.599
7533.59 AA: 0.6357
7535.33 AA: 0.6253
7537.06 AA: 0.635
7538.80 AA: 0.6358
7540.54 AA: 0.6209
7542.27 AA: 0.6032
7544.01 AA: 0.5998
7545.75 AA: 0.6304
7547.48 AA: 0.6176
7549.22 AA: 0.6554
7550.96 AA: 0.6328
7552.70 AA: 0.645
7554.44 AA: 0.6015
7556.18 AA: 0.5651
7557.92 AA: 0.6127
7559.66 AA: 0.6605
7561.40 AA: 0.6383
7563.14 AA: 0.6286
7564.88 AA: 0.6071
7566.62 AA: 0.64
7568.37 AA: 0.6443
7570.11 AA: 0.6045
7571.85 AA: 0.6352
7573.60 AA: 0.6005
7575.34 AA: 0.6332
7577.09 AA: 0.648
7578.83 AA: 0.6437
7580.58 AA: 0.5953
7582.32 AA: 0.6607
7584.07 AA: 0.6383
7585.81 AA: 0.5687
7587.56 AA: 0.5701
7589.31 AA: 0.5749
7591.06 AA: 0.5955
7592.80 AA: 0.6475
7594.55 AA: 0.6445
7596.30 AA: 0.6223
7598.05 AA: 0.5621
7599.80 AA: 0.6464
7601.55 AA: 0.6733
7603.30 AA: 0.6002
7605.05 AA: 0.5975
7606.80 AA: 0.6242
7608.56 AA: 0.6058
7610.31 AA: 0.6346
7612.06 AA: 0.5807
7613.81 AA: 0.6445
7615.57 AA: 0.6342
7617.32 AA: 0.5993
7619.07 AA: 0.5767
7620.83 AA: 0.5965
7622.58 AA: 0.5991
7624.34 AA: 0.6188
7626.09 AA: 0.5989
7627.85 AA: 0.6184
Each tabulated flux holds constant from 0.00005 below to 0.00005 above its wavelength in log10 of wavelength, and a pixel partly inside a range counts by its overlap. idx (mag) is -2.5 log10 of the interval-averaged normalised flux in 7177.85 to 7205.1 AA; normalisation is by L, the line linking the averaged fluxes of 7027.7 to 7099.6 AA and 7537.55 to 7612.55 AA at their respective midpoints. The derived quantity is 0.05 mag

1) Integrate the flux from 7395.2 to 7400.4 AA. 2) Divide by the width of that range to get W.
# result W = 0.632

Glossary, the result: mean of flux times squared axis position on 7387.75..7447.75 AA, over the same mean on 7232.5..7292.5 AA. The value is 1.02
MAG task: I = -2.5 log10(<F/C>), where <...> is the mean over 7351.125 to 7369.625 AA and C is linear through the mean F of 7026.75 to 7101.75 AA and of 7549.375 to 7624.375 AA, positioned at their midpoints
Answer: 0.01 mag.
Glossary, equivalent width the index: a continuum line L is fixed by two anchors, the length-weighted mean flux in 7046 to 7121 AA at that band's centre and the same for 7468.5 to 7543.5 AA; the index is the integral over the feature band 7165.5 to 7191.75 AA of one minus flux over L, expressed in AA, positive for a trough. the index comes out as 1.3 AA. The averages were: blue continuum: 0.661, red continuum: 0.621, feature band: 0.619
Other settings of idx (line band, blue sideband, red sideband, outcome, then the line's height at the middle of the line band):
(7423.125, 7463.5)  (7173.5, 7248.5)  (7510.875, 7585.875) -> 0.01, 0.625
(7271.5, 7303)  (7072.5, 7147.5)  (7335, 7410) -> 0.01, 0.642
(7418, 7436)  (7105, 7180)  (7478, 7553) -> 0.03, 0.627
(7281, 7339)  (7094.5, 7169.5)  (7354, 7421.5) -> 0.01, 0.64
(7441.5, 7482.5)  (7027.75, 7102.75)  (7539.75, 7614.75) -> 0.01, 0.629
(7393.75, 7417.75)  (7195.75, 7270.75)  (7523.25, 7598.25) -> -0.01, 0.63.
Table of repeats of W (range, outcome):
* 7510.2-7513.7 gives 0.597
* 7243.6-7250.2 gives 0.631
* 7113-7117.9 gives 0.665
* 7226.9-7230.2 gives 0.636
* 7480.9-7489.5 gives 0.622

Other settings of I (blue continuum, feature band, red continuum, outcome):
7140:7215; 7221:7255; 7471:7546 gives -0.02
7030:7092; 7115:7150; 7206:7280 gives 0.00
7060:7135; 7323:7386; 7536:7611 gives 0.01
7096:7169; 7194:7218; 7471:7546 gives 0.03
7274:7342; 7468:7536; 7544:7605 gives 0.01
